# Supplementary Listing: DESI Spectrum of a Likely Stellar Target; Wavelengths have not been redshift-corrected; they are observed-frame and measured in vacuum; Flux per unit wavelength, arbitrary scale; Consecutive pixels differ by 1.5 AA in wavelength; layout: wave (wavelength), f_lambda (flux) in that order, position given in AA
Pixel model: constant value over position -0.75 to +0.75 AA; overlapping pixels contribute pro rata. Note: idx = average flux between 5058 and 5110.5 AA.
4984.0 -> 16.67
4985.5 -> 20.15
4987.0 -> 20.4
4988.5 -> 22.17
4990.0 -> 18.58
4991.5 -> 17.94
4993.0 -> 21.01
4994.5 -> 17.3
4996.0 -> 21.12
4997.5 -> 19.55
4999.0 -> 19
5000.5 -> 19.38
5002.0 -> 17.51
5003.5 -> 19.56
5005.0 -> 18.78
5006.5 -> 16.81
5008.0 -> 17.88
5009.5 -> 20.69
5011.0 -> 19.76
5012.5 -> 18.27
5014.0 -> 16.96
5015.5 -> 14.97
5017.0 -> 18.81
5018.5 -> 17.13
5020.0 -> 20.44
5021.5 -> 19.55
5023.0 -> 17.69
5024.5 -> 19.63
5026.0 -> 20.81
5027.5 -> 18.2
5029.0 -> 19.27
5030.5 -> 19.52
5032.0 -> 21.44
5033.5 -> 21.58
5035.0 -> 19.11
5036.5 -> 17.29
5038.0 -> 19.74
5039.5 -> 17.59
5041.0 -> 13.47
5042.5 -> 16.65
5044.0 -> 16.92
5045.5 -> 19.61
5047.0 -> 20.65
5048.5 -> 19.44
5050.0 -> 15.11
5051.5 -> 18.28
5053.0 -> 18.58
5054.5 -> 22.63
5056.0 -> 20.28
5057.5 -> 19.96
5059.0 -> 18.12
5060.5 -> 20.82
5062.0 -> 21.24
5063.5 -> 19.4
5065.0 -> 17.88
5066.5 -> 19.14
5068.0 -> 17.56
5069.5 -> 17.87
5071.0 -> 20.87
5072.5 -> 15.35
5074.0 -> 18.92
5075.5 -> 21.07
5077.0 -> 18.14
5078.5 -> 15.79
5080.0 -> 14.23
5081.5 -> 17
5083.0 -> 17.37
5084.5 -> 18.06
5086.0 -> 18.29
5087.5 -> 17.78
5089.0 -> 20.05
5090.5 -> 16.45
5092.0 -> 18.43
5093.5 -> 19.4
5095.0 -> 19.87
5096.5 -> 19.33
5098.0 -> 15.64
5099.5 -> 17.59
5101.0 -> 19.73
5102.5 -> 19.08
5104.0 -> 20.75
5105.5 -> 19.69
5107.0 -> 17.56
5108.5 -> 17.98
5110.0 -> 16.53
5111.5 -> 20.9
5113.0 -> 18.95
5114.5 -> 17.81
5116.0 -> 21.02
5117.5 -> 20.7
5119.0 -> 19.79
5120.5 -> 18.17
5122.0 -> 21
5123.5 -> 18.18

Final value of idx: 18.4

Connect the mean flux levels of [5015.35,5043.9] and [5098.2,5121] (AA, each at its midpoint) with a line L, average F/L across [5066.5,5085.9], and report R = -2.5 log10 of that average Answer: 0.064 mag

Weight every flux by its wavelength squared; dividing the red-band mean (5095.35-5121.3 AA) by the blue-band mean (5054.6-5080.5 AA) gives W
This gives 1.02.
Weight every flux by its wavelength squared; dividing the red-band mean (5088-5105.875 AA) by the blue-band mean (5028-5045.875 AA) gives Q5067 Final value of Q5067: 1.0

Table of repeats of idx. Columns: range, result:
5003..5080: 18.7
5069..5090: 17.9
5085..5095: 18.5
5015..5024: 18.2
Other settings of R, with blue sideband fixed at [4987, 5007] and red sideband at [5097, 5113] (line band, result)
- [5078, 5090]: 0.082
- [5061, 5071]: -0.014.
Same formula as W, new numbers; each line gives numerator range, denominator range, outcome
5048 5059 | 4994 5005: 1.02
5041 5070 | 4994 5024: 1.03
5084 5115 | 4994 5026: 1.03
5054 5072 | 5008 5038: 1.05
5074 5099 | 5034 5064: 0.97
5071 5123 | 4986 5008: 1.00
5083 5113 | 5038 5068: 1.01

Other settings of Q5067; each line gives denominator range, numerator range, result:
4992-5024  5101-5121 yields 1.07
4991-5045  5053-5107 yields 1.03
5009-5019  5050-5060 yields 1.09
